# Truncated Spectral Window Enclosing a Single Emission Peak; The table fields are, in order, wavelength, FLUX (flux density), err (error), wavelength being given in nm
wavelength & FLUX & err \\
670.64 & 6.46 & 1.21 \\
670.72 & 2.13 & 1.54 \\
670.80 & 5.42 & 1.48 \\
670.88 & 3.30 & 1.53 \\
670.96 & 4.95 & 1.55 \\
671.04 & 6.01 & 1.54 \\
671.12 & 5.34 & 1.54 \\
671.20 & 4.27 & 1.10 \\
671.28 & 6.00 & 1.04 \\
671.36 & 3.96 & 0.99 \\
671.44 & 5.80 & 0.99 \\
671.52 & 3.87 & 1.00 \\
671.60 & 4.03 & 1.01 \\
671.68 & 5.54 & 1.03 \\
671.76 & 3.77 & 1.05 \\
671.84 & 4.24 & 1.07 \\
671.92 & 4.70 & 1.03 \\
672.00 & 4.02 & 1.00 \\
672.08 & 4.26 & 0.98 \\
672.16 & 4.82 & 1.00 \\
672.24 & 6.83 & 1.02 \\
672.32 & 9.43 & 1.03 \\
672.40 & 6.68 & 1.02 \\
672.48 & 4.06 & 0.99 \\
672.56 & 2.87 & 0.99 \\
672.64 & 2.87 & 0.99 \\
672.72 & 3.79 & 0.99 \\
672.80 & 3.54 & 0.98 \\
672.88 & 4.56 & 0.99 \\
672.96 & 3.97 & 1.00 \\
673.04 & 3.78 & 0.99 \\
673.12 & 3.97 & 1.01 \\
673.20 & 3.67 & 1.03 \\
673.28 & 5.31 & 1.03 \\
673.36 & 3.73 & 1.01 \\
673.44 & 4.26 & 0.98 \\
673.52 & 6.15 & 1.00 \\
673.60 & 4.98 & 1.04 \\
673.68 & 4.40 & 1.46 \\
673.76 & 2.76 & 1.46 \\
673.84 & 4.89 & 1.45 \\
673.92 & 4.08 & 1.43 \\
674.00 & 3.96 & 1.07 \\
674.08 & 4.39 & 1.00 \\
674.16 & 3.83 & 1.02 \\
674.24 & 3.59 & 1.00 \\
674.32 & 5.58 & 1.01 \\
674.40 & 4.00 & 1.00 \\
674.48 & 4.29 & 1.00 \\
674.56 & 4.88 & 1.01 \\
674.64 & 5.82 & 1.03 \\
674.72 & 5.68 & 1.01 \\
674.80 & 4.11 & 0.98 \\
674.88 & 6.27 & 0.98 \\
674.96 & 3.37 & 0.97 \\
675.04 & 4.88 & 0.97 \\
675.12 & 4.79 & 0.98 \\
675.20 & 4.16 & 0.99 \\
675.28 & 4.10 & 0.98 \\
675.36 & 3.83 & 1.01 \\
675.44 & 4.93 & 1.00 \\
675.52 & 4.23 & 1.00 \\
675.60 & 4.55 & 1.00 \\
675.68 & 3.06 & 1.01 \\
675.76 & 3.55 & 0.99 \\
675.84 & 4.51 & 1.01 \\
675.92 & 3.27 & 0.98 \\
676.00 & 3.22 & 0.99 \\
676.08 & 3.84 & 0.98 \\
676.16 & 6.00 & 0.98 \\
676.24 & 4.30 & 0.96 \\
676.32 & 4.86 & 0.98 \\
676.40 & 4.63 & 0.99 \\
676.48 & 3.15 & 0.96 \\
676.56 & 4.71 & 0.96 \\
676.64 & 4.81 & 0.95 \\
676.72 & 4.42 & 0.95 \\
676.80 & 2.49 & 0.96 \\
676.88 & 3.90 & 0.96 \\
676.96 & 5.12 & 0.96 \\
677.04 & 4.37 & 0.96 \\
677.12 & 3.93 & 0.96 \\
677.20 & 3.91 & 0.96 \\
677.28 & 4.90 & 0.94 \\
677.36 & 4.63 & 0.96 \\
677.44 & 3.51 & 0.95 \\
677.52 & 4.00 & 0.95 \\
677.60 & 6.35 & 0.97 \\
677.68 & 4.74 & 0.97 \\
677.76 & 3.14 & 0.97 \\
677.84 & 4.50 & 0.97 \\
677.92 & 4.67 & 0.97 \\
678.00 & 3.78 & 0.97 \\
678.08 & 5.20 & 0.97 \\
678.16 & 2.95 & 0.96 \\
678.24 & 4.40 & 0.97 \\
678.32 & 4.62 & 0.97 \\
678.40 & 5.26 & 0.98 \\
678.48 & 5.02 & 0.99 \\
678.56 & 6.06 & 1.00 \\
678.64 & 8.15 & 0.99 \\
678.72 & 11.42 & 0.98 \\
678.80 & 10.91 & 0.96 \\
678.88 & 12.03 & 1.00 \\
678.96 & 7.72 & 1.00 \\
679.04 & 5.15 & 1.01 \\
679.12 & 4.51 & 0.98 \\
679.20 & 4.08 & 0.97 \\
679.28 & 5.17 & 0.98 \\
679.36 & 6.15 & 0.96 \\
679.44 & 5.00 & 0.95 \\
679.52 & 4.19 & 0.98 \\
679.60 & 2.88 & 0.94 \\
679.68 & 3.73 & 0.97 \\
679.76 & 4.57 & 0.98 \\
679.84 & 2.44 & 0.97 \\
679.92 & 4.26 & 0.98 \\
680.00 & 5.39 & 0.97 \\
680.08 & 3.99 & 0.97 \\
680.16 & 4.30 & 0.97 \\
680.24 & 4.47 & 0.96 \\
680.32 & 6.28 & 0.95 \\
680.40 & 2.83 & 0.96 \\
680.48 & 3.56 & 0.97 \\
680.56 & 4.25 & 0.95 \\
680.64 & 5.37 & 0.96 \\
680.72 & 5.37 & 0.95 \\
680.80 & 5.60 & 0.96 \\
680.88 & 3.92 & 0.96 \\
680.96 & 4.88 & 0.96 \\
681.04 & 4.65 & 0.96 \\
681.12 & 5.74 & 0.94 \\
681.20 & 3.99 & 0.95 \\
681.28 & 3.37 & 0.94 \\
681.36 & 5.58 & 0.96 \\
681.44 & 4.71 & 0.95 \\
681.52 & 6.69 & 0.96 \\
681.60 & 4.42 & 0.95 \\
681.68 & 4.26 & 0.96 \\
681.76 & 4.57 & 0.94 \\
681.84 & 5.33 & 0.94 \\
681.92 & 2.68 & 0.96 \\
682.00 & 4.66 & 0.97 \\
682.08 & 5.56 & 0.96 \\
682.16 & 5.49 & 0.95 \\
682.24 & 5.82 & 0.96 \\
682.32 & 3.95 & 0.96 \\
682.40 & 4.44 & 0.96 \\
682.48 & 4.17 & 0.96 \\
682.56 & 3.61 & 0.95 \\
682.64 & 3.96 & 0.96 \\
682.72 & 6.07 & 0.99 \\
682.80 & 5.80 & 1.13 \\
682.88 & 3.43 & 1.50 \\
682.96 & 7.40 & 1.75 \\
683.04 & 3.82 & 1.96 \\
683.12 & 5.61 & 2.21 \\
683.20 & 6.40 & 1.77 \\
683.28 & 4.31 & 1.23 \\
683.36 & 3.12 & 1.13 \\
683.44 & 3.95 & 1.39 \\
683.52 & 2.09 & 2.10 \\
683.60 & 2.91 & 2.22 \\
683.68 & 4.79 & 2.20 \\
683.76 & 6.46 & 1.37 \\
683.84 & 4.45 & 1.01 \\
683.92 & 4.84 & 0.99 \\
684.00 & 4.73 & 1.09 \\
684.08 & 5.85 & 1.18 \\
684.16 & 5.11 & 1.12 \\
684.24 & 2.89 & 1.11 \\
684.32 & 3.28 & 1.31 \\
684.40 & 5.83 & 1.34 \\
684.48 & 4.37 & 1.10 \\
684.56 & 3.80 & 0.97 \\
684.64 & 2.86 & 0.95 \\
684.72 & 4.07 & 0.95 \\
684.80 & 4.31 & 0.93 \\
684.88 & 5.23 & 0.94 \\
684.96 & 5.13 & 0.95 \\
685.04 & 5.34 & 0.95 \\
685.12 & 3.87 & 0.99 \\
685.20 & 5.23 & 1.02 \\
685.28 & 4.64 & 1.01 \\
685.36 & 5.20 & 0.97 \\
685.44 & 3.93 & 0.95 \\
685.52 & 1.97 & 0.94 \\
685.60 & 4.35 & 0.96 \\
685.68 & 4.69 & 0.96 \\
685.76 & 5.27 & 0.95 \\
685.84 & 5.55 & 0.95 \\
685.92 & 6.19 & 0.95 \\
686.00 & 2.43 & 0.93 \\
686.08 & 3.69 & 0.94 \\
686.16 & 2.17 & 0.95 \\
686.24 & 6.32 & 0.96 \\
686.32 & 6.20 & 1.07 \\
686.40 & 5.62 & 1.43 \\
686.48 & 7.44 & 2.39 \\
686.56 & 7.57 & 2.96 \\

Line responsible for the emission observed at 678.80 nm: [O III] 5007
